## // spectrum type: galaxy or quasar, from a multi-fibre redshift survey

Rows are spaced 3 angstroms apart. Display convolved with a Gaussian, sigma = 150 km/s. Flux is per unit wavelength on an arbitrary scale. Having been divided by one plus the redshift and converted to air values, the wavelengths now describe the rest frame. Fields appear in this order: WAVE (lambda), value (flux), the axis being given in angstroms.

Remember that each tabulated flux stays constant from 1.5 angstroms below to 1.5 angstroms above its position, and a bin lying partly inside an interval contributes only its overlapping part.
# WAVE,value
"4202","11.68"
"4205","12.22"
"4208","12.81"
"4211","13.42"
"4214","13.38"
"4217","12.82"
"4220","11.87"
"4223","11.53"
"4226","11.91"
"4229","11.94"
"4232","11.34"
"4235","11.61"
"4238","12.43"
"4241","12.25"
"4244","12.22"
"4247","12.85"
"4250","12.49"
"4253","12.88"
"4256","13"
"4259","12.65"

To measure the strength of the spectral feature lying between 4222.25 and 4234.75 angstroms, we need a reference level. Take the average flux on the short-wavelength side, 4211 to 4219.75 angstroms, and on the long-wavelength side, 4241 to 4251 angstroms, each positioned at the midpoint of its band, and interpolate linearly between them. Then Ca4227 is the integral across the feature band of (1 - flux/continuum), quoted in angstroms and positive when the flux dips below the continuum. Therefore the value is 1.06 angstroms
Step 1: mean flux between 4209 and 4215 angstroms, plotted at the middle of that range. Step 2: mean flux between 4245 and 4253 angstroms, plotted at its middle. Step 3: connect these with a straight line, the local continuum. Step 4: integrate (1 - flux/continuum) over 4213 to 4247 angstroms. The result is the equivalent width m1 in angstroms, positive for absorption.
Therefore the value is 2.3 angstroms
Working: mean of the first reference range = 13.4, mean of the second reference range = 12.7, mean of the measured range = 12.1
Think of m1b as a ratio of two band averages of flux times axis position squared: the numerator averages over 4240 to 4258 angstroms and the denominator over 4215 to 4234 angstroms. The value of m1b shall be 1.07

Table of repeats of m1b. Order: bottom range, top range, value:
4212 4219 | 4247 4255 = 0.99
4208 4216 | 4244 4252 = 0.97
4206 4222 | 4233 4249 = 0.97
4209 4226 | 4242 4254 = 1.02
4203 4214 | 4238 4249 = 0.98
